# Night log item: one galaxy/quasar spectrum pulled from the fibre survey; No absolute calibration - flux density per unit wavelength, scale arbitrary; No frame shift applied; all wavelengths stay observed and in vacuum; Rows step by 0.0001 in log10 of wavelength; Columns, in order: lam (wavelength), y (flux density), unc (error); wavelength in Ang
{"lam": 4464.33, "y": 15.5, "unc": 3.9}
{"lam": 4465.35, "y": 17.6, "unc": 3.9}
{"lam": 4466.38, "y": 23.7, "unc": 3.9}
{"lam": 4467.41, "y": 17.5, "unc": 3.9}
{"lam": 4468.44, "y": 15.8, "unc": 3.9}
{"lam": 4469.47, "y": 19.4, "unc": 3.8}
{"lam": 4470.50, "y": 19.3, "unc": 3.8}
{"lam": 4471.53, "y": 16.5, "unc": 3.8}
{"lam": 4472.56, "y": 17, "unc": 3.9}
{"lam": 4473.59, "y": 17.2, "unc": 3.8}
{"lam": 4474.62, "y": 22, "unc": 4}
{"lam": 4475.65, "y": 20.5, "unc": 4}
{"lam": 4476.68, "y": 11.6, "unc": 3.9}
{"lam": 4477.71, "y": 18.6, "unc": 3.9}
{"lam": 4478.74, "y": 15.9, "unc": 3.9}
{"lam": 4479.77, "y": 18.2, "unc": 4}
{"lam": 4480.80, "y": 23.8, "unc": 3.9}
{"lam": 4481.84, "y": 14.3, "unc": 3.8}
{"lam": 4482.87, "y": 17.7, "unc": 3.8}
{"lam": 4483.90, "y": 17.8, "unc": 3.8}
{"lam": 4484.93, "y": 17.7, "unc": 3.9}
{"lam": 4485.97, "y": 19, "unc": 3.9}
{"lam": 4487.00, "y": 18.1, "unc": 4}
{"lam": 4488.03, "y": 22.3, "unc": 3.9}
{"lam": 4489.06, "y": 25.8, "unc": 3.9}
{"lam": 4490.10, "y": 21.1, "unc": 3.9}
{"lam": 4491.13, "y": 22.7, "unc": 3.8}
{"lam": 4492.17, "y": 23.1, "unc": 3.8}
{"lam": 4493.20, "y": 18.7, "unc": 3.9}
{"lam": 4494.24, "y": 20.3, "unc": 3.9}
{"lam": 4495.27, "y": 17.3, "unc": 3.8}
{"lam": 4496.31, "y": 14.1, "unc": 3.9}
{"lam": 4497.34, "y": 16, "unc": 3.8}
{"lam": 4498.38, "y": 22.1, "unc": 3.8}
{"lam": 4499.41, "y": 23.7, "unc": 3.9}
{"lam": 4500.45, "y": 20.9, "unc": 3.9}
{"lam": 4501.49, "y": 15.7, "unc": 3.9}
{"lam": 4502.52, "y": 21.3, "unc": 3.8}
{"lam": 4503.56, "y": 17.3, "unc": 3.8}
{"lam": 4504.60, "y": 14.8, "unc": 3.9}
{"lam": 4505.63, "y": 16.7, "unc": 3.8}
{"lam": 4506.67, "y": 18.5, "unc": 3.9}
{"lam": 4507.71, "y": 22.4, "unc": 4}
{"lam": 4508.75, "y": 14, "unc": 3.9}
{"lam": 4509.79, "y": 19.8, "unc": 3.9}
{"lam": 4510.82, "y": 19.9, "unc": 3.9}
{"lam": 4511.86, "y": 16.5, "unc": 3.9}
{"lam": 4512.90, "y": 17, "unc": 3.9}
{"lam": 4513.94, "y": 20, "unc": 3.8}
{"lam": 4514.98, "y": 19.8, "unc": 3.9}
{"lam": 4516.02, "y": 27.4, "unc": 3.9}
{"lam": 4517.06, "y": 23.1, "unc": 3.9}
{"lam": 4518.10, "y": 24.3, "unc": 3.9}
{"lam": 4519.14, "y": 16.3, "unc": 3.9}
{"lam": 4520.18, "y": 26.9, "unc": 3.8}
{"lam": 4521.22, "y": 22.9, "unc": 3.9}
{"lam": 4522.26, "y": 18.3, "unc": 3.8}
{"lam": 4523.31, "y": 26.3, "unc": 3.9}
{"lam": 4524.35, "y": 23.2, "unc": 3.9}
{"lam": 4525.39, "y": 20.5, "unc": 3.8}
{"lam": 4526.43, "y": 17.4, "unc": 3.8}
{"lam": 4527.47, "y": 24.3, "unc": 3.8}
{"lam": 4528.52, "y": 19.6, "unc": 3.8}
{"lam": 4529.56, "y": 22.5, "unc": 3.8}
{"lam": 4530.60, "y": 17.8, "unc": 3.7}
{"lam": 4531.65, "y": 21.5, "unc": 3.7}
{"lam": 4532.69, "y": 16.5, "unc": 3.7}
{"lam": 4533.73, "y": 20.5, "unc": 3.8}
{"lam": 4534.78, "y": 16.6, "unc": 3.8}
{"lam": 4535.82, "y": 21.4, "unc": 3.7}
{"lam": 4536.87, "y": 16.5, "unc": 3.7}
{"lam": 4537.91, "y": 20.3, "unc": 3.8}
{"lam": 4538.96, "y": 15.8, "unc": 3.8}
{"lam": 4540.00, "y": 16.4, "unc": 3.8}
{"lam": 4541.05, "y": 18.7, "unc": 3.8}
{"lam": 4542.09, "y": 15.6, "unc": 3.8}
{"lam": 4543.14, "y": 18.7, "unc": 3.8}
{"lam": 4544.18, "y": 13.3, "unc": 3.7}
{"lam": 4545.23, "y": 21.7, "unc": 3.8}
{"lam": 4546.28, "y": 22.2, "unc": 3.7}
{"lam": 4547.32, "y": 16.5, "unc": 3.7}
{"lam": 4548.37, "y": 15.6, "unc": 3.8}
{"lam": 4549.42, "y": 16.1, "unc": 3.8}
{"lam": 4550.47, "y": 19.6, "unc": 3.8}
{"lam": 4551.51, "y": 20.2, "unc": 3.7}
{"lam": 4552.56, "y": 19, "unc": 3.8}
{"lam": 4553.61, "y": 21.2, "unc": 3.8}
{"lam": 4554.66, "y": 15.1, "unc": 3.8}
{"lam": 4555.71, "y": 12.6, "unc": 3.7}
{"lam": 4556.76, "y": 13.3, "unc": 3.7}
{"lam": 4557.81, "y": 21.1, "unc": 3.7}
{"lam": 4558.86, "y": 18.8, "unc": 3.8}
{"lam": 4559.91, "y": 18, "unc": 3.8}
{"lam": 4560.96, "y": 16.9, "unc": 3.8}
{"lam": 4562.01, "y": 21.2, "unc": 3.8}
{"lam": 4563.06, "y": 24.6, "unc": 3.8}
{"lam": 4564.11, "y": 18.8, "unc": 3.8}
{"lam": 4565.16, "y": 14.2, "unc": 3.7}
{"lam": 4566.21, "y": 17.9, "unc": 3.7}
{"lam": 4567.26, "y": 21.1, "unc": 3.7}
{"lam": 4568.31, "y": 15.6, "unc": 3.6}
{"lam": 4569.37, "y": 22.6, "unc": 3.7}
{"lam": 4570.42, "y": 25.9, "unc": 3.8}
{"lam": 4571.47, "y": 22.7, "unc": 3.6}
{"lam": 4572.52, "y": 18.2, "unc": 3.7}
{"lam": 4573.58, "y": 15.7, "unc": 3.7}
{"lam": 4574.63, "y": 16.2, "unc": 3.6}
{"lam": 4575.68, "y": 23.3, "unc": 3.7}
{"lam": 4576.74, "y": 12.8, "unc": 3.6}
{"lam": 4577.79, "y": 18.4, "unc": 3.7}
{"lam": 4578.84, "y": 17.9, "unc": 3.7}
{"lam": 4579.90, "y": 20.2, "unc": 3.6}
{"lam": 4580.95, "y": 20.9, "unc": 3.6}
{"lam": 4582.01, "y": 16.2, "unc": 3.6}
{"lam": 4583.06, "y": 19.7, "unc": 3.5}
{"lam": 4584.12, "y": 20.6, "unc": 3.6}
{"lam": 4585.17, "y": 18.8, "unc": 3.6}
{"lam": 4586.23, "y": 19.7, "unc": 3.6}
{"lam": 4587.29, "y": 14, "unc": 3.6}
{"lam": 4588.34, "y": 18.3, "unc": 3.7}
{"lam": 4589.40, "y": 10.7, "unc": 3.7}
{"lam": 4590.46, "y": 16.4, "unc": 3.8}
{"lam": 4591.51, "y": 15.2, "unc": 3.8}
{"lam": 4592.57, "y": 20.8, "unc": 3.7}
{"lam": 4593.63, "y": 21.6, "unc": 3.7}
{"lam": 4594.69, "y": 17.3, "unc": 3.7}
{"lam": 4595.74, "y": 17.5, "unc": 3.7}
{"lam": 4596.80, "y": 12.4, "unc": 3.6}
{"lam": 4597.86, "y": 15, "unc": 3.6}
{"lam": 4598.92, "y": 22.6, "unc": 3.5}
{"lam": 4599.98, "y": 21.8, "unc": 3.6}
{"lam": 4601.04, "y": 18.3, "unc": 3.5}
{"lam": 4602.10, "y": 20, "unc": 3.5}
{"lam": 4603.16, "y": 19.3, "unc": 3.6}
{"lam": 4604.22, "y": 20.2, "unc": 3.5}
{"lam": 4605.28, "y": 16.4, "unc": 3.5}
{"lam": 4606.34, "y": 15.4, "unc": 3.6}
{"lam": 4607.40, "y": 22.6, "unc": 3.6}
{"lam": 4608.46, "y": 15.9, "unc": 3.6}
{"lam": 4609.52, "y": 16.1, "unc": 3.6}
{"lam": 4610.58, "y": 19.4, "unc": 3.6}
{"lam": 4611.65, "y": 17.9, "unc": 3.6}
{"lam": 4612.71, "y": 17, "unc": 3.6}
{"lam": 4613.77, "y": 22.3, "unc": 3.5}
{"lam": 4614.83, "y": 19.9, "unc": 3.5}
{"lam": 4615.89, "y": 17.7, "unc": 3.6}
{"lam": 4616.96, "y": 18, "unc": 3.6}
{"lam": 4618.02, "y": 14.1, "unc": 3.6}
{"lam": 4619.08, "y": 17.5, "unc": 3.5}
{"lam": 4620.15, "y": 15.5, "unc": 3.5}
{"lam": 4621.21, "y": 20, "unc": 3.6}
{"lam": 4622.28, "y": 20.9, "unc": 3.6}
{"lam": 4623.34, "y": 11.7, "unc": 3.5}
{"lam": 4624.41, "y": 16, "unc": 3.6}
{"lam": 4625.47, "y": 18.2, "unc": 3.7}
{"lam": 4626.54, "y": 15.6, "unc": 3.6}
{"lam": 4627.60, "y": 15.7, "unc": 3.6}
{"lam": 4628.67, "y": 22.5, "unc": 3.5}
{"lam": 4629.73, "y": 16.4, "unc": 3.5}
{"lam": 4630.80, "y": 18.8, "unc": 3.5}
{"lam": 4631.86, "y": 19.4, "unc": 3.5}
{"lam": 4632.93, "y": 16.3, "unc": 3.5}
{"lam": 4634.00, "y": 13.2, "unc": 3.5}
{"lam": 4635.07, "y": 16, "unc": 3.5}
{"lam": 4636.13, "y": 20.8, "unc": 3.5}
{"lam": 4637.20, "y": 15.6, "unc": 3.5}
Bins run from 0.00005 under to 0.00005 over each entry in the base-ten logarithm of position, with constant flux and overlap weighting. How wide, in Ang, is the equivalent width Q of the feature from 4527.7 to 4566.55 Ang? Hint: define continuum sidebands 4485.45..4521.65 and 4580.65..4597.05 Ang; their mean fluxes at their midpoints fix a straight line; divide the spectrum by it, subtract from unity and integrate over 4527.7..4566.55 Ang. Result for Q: 0.9 Ang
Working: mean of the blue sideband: 20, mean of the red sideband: 17.5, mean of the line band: 18.3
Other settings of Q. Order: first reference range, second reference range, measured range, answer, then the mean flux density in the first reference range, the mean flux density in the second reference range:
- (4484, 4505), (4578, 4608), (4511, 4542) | -1.7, 19.6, 18.2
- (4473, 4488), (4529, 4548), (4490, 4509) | -0.8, 18.2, 18.5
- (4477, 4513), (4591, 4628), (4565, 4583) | -0.7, 18.9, 17.9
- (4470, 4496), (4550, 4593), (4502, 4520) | -0.7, 19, 18.4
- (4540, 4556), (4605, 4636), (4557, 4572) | -1.8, 17.8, 17.5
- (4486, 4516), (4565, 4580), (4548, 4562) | 1.0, 19.4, 18.9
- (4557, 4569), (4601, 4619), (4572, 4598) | 1.4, 18.8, 18.2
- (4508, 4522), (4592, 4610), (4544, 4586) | 1.4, 20.6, 18.4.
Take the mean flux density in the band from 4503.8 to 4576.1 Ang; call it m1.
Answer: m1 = 19.2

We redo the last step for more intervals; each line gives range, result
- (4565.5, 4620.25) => 18.3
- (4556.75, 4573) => 19.6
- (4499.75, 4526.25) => 20.1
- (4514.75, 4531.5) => 21.9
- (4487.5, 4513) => 19.3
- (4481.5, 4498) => 19.2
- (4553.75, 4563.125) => 17.8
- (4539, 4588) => 18.4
